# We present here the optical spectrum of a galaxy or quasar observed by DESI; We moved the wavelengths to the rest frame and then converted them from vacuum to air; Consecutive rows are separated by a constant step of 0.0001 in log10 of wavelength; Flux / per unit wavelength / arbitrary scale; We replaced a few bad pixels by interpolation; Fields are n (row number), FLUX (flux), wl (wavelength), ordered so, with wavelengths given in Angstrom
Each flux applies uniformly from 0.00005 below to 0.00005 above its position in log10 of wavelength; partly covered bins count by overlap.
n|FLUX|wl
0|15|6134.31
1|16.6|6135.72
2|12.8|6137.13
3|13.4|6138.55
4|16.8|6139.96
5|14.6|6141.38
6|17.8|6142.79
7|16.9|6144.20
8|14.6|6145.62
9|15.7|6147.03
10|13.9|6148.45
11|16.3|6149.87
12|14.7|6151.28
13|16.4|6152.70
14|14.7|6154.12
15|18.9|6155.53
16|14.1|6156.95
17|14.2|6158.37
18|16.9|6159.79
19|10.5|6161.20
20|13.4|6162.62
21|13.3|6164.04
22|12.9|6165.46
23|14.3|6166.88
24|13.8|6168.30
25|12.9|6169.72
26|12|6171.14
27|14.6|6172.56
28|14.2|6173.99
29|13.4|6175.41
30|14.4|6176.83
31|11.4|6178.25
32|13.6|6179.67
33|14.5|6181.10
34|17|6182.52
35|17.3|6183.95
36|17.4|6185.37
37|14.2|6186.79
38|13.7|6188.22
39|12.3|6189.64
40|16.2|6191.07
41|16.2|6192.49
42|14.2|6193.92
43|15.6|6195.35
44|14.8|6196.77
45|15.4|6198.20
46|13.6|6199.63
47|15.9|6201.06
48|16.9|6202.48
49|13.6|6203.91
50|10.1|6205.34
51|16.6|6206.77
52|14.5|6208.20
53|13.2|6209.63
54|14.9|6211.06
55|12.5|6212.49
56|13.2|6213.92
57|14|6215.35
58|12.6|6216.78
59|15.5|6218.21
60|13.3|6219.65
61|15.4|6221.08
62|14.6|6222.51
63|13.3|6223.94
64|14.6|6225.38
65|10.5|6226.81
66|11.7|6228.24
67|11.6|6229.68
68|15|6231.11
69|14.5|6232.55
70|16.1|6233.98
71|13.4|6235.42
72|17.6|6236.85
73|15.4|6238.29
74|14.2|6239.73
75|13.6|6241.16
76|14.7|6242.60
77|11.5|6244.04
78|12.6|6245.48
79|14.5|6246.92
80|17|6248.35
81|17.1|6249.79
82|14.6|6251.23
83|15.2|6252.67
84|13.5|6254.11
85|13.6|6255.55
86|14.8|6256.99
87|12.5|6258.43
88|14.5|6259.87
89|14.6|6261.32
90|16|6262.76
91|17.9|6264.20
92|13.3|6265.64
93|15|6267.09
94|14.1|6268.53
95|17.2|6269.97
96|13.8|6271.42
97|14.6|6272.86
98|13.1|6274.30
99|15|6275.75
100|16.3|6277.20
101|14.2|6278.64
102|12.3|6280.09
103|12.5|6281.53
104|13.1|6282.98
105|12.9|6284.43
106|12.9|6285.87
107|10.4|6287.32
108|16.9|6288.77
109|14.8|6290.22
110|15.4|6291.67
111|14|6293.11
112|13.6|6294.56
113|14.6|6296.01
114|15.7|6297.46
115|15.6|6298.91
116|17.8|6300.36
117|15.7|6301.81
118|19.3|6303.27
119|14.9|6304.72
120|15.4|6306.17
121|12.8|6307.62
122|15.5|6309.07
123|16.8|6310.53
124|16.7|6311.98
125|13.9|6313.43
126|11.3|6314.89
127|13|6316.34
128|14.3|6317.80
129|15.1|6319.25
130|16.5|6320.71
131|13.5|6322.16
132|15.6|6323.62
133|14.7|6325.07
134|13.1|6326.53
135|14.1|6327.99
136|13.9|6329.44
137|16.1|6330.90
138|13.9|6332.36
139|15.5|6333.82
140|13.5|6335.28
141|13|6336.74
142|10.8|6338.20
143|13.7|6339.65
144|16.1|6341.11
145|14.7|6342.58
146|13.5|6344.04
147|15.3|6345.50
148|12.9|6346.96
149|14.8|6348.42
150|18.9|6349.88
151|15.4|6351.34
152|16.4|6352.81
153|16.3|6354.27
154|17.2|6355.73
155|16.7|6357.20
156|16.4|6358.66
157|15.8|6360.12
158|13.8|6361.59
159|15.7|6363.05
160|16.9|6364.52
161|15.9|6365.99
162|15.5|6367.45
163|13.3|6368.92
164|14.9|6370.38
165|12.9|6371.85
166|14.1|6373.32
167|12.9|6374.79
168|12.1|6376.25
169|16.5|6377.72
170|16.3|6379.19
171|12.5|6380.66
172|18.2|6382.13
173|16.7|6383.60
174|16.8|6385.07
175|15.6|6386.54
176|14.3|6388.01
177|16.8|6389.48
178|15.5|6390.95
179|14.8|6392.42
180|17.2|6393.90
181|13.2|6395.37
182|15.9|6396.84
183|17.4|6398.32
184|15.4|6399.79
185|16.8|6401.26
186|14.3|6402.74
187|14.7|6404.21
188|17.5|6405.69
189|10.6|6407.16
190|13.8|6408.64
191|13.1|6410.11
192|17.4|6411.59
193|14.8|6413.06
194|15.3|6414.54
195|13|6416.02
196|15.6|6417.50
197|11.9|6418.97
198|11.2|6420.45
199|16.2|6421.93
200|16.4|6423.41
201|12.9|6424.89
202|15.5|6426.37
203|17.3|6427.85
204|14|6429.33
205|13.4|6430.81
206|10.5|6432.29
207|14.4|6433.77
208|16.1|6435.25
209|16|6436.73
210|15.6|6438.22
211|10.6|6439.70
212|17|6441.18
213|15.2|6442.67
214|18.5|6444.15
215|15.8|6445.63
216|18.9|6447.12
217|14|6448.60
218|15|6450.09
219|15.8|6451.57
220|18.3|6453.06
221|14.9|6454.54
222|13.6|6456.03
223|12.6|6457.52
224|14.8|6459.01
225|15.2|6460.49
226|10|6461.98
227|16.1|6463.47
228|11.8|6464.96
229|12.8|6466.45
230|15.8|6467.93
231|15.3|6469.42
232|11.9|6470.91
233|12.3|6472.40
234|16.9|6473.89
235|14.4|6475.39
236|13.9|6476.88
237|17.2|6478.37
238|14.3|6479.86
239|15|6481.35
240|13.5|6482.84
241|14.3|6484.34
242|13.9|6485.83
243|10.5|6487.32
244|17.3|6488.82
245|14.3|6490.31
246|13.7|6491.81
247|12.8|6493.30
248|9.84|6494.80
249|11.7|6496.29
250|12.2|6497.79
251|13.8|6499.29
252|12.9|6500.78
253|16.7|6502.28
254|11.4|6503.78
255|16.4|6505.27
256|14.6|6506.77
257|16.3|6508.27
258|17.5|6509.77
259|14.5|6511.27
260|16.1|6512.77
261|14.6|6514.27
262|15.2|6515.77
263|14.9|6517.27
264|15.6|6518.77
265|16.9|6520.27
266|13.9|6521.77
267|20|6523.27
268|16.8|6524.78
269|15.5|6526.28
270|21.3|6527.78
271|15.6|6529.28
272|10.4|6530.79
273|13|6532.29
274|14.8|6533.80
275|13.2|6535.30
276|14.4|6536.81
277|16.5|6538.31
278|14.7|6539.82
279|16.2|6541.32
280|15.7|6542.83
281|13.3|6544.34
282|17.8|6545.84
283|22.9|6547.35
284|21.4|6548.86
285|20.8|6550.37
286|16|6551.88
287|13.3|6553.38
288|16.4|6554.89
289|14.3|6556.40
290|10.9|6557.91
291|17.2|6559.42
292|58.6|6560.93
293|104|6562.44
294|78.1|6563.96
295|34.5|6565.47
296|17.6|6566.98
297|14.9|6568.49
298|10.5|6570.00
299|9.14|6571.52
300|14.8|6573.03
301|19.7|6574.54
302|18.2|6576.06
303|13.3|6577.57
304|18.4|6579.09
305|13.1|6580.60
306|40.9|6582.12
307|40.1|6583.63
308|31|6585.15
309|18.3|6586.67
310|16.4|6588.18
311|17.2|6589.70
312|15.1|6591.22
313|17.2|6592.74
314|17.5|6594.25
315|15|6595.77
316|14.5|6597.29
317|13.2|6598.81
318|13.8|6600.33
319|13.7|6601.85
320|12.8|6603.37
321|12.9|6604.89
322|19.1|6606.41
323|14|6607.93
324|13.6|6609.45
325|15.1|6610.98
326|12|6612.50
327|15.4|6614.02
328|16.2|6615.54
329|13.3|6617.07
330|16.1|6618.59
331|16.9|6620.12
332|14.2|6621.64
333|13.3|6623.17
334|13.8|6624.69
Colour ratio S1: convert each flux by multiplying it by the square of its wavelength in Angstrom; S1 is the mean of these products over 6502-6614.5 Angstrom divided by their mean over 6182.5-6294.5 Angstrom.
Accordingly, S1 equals 1.5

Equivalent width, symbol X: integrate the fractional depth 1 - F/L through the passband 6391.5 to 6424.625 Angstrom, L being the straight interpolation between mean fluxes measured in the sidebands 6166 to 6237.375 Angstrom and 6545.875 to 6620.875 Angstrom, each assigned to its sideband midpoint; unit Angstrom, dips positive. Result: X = 5.8 Angstrom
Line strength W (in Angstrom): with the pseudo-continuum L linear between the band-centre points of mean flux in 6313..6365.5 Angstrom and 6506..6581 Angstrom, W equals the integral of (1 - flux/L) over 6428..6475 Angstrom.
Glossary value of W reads 8.0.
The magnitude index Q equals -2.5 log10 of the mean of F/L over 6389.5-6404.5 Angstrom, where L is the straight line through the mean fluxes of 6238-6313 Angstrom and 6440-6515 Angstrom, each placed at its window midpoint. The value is -0.07 mag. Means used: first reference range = 14.7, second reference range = 14.5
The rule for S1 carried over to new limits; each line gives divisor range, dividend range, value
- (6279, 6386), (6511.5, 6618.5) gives 1.41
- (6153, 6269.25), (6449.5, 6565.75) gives 1.36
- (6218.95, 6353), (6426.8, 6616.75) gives 1.28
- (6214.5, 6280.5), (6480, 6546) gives 1.11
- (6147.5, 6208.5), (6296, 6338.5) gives 1.06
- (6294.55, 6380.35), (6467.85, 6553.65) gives 1.07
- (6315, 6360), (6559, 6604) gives 1.80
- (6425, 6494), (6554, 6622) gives 1.52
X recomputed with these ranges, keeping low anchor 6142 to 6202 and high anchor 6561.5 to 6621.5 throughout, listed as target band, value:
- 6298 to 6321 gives 2.2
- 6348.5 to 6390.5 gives 5.4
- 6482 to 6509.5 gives 8.4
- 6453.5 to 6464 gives 2.9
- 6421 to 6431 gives 1.9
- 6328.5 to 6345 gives 3.1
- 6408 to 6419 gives 2.4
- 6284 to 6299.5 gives 2.2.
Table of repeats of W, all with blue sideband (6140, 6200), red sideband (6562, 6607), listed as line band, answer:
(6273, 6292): 3.42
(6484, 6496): 4.36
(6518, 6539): 5.82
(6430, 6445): 3.84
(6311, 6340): 5.79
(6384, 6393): 1.52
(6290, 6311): 2.12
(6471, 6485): 4.12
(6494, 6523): 9.04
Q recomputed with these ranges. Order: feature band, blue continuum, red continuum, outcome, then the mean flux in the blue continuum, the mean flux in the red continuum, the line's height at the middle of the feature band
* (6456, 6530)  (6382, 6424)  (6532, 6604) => 0.26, 15.1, 21.4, 18.6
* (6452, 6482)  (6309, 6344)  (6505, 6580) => 0.25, 14.3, 20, 18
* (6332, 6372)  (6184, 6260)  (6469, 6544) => -0.04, 14.3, 14.7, 14.5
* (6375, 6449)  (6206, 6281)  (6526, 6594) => 0.22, 14.3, 21.9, 18.4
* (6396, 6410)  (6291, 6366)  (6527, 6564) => 0.17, 15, 22.6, 17.6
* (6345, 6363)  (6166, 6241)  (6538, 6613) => 0.08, 14.3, 21.2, 17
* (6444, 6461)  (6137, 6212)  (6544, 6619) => 0.22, 14.6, 21.1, 19.1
